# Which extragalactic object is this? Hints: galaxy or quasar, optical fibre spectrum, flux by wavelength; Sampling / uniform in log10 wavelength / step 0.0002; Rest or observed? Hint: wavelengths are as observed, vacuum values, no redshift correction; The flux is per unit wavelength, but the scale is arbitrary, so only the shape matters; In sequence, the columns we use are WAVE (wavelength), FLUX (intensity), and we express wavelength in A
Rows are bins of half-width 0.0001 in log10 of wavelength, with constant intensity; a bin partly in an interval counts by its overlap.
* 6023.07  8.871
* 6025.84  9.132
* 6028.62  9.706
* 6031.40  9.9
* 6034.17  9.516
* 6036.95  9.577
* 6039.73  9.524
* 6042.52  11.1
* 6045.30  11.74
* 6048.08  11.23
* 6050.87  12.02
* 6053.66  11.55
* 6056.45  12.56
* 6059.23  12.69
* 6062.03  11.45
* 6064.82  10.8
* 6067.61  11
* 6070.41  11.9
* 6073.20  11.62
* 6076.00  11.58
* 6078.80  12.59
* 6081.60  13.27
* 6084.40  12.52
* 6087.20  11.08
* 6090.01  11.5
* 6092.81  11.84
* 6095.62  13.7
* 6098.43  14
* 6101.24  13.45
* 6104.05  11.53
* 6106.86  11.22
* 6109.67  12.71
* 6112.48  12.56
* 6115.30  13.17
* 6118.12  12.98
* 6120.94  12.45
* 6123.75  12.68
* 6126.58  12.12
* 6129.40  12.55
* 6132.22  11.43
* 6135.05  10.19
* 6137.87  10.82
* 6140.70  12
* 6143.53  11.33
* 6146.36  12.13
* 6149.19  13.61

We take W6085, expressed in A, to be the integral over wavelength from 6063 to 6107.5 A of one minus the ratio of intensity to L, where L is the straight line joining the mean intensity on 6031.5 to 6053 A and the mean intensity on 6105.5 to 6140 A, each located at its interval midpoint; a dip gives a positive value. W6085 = -2.7 A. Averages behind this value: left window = 10.7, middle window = 12.1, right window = 12.1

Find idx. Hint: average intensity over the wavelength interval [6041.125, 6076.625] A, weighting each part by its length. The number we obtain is 11.6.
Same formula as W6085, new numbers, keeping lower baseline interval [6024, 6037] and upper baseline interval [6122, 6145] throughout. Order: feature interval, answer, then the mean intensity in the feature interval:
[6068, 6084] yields -2.53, 12.1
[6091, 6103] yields -2.45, 13.1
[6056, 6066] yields -1.64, 11.8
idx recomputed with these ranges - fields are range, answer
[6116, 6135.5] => 12.2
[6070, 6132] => 12.4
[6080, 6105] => 12.6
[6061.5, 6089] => 11.8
